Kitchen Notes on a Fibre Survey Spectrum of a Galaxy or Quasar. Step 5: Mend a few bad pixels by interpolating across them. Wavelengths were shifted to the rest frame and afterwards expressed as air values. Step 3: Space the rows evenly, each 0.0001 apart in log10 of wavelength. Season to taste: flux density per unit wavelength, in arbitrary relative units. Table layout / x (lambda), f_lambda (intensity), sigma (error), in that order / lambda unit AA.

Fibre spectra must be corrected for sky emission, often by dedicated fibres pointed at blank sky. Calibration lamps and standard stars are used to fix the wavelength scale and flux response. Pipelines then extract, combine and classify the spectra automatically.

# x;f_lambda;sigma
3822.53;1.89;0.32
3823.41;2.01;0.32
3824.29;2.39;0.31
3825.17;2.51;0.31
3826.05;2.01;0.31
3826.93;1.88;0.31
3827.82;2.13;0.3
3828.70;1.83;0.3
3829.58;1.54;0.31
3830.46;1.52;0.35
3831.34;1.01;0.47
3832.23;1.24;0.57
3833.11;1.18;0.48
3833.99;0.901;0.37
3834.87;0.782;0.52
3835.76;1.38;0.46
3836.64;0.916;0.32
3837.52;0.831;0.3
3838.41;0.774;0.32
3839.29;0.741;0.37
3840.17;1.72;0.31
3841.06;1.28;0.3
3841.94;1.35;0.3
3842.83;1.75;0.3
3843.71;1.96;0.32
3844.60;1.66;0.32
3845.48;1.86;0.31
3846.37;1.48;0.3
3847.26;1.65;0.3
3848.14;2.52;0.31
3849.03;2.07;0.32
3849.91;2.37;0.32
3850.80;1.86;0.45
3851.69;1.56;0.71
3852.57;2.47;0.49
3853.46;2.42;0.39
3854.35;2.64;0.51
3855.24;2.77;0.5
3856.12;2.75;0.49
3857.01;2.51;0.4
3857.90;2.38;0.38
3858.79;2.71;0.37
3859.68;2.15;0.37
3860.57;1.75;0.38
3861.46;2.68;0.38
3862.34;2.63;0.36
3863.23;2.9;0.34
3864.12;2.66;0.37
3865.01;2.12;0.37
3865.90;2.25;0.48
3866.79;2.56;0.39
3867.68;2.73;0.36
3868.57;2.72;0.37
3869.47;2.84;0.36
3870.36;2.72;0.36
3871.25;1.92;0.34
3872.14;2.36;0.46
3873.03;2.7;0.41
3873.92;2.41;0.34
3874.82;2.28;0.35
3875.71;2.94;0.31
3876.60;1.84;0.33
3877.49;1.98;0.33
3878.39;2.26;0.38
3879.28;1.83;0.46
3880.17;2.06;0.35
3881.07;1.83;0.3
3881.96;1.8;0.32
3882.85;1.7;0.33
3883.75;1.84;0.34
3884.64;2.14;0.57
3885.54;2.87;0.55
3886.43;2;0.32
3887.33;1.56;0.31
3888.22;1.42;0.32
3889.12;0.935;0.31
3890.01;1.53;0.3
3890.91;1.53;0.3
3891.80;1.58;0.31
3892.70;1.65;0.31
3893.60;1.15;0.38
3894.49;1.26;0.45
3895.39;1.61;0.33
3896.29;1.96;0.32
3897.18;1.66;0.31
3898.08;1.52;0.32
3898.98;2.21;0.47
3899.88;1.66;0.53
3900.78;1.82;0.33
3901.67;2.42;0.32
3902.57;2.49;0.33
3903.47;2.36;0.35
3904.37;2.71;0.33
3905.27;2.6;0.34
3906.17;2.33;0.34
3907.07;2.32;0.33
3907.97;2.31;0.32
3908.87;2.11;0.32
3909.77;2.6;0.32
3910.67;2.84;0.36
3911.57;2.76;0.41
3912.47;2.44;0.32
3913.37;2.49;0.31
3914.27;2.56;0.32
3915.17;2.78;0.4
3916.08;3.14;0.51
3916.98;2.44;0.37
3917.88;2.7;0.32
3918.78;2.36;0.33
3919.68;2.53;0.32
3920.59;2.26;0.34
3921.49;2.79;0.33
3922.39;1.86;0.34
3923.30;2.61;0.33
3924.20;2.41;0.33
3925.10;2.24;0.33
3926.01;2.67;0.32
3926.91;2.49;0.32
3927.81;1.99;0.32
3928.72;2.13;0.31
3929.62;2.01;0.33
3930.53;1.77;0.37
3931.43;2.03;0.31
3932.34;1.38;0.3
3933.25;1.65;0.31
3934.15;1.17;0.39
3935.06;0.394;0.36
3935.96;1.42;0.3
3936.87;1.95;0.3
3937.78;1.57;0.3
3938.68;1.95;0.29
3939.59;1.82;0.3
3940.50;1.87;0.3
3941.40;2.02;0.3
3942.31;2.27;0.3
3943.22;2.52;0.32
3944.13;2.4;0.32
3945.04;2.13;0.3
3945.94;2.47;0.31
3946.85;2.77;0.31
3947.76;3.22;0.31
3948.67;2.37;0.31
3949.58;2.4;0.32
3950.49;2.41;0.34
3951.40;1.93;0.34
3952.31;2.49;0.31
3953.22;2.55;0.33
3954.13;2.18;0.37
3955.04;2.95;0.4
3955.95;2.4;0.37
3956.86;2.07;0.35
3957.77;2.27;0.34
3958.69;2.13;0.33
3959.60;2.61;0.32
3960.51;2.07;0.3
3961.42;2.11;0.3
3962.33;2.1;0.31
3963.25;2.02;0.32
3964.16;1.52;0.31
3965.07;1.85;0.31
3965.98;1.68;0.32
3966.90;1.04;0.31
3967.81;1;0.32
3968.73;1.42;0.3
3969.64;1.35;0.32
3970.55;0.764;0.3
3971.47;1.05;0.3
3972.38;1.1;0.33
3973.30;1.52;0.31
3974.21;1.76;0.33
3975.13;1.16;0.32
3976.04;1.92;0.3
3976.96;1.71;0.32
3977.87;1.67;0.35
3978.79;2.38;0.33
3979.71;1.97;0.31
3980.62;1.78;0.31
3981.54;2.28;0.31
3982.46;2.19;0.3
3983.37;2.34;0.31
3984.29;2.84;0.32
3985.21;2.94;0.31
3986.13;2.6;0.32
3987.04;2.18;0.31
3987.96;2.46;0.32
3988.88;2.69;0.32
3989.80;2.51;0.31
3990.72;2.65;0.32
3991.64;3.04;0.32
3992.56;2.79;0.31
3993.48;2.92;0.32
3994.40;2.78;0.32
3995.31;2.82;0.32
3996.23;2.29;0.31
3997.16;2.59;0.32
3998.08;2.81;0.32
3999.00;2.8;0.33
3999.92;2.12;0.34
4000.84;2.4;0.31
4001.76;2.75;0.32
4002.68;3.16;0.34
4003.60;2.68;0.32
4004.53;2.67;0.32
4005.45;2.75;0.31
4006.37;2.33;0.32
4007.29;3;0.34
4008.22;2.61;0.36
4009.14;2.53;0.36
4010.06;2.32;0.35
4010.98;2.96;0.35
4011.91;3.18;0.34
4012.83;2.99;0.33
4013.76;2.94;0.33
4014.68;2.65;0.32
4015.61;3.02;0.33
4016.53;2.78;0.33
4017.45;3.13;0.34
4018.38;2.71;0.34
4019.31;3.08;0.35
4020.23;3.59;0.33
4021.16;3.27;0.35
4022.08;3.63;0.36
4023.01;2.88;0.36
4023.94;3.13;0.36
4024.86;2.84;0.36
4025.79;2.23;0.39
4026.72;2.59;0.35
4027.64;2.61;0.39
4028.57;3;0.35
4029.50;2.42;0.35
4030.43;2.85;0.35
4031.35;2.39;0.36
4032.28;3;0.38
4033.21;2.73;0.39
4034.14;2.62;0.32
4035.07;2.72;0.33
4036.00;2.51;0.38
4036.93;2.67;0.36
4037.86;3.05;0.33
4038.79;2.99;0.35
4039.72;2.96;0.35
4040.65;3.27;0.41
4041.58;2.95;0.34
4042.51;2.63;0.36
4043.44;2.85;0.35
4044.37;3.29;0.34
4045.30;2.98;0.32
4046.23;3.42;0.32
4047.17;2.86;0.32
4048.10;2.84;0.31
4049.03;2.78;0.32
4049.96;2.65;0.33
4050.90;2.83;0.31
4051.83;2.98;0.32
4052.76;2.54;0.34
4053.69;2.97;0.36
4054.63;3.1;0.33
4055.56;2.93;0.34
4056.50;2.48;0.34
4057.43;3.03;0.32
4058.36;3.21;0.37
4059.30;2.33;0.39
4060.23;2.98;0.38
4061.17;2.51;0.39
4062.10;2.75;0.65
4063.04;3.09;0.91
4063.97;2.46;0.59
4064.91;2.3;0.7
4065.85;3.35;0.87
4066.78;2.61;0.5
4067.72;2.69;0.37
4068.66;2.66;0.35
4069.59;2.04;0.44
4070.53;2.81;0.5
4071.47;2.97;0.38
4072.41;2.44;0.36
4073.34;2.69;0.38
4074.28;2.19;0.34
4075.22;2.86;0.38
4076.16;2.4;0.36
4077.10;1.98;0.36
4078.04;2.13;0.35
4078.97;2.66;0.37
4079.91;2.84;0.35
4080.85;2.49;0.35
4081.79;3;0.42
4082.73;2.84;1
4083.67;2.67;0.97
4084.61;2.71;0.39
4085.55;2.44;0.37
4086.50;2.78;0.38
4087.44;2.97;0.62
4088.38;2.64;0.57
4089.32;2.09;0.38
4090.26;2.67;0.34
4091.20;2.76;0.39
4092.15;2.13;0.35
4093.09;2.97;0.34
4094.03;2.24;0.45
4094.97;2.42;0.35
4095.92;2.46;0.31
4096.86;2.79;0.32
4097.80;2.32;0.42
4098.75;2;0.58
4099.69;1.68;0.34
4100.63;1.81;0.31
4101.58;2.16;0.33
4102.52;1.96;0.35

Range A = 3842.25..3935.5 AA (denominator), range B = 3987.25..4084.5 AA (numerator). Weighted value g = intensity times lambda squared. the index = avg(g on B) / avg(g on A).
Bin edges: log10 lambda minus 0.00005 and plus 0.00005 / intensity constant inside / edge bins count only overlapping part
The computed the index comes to 1.4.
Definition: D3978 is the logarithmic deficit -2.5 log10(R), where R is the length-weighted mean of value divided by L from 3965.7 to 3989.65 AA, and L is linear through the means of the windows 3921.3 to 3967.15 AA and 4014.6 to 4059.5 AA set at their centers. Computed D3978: 0.28 mag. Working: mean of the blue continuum 2.1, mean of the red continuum 2.88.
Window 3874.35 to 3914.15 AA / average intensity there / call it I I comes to 2.03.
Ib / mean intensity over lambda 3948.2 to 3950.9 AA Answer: 2.4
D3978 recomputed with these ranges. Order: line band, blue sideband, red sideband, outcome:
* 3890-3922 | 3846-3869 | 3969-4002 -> 0.041 mag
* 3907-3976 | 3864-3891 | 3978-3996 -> 0.128 mag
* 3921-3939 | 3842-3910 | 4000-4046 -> 0.232 mag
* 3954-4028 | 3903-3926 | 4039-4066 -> 0.137 mag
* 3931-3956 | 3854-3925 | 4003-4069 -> 0.180 mag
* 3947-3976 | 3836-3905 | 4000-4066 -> 0.267 mag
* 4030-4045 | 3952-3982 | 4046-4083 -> -0.153 mag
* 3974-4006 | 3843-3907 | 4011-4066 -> 0.089 mag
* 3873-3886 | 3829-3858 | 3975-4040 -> -0.134 mag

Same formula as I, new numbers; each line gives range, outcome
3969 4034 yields 2.52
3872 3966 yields 2.13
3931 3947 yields 1.86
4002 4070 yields 2.83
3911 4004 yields 2.19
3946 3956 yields 2.52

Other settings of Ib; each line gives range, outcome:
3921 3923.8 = 2.42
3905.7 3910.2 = 2.33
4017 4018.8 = 2.92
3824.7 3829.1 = 2.07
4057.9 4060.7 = 2.84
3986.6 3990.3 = 2.46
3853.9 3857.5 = 2.66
